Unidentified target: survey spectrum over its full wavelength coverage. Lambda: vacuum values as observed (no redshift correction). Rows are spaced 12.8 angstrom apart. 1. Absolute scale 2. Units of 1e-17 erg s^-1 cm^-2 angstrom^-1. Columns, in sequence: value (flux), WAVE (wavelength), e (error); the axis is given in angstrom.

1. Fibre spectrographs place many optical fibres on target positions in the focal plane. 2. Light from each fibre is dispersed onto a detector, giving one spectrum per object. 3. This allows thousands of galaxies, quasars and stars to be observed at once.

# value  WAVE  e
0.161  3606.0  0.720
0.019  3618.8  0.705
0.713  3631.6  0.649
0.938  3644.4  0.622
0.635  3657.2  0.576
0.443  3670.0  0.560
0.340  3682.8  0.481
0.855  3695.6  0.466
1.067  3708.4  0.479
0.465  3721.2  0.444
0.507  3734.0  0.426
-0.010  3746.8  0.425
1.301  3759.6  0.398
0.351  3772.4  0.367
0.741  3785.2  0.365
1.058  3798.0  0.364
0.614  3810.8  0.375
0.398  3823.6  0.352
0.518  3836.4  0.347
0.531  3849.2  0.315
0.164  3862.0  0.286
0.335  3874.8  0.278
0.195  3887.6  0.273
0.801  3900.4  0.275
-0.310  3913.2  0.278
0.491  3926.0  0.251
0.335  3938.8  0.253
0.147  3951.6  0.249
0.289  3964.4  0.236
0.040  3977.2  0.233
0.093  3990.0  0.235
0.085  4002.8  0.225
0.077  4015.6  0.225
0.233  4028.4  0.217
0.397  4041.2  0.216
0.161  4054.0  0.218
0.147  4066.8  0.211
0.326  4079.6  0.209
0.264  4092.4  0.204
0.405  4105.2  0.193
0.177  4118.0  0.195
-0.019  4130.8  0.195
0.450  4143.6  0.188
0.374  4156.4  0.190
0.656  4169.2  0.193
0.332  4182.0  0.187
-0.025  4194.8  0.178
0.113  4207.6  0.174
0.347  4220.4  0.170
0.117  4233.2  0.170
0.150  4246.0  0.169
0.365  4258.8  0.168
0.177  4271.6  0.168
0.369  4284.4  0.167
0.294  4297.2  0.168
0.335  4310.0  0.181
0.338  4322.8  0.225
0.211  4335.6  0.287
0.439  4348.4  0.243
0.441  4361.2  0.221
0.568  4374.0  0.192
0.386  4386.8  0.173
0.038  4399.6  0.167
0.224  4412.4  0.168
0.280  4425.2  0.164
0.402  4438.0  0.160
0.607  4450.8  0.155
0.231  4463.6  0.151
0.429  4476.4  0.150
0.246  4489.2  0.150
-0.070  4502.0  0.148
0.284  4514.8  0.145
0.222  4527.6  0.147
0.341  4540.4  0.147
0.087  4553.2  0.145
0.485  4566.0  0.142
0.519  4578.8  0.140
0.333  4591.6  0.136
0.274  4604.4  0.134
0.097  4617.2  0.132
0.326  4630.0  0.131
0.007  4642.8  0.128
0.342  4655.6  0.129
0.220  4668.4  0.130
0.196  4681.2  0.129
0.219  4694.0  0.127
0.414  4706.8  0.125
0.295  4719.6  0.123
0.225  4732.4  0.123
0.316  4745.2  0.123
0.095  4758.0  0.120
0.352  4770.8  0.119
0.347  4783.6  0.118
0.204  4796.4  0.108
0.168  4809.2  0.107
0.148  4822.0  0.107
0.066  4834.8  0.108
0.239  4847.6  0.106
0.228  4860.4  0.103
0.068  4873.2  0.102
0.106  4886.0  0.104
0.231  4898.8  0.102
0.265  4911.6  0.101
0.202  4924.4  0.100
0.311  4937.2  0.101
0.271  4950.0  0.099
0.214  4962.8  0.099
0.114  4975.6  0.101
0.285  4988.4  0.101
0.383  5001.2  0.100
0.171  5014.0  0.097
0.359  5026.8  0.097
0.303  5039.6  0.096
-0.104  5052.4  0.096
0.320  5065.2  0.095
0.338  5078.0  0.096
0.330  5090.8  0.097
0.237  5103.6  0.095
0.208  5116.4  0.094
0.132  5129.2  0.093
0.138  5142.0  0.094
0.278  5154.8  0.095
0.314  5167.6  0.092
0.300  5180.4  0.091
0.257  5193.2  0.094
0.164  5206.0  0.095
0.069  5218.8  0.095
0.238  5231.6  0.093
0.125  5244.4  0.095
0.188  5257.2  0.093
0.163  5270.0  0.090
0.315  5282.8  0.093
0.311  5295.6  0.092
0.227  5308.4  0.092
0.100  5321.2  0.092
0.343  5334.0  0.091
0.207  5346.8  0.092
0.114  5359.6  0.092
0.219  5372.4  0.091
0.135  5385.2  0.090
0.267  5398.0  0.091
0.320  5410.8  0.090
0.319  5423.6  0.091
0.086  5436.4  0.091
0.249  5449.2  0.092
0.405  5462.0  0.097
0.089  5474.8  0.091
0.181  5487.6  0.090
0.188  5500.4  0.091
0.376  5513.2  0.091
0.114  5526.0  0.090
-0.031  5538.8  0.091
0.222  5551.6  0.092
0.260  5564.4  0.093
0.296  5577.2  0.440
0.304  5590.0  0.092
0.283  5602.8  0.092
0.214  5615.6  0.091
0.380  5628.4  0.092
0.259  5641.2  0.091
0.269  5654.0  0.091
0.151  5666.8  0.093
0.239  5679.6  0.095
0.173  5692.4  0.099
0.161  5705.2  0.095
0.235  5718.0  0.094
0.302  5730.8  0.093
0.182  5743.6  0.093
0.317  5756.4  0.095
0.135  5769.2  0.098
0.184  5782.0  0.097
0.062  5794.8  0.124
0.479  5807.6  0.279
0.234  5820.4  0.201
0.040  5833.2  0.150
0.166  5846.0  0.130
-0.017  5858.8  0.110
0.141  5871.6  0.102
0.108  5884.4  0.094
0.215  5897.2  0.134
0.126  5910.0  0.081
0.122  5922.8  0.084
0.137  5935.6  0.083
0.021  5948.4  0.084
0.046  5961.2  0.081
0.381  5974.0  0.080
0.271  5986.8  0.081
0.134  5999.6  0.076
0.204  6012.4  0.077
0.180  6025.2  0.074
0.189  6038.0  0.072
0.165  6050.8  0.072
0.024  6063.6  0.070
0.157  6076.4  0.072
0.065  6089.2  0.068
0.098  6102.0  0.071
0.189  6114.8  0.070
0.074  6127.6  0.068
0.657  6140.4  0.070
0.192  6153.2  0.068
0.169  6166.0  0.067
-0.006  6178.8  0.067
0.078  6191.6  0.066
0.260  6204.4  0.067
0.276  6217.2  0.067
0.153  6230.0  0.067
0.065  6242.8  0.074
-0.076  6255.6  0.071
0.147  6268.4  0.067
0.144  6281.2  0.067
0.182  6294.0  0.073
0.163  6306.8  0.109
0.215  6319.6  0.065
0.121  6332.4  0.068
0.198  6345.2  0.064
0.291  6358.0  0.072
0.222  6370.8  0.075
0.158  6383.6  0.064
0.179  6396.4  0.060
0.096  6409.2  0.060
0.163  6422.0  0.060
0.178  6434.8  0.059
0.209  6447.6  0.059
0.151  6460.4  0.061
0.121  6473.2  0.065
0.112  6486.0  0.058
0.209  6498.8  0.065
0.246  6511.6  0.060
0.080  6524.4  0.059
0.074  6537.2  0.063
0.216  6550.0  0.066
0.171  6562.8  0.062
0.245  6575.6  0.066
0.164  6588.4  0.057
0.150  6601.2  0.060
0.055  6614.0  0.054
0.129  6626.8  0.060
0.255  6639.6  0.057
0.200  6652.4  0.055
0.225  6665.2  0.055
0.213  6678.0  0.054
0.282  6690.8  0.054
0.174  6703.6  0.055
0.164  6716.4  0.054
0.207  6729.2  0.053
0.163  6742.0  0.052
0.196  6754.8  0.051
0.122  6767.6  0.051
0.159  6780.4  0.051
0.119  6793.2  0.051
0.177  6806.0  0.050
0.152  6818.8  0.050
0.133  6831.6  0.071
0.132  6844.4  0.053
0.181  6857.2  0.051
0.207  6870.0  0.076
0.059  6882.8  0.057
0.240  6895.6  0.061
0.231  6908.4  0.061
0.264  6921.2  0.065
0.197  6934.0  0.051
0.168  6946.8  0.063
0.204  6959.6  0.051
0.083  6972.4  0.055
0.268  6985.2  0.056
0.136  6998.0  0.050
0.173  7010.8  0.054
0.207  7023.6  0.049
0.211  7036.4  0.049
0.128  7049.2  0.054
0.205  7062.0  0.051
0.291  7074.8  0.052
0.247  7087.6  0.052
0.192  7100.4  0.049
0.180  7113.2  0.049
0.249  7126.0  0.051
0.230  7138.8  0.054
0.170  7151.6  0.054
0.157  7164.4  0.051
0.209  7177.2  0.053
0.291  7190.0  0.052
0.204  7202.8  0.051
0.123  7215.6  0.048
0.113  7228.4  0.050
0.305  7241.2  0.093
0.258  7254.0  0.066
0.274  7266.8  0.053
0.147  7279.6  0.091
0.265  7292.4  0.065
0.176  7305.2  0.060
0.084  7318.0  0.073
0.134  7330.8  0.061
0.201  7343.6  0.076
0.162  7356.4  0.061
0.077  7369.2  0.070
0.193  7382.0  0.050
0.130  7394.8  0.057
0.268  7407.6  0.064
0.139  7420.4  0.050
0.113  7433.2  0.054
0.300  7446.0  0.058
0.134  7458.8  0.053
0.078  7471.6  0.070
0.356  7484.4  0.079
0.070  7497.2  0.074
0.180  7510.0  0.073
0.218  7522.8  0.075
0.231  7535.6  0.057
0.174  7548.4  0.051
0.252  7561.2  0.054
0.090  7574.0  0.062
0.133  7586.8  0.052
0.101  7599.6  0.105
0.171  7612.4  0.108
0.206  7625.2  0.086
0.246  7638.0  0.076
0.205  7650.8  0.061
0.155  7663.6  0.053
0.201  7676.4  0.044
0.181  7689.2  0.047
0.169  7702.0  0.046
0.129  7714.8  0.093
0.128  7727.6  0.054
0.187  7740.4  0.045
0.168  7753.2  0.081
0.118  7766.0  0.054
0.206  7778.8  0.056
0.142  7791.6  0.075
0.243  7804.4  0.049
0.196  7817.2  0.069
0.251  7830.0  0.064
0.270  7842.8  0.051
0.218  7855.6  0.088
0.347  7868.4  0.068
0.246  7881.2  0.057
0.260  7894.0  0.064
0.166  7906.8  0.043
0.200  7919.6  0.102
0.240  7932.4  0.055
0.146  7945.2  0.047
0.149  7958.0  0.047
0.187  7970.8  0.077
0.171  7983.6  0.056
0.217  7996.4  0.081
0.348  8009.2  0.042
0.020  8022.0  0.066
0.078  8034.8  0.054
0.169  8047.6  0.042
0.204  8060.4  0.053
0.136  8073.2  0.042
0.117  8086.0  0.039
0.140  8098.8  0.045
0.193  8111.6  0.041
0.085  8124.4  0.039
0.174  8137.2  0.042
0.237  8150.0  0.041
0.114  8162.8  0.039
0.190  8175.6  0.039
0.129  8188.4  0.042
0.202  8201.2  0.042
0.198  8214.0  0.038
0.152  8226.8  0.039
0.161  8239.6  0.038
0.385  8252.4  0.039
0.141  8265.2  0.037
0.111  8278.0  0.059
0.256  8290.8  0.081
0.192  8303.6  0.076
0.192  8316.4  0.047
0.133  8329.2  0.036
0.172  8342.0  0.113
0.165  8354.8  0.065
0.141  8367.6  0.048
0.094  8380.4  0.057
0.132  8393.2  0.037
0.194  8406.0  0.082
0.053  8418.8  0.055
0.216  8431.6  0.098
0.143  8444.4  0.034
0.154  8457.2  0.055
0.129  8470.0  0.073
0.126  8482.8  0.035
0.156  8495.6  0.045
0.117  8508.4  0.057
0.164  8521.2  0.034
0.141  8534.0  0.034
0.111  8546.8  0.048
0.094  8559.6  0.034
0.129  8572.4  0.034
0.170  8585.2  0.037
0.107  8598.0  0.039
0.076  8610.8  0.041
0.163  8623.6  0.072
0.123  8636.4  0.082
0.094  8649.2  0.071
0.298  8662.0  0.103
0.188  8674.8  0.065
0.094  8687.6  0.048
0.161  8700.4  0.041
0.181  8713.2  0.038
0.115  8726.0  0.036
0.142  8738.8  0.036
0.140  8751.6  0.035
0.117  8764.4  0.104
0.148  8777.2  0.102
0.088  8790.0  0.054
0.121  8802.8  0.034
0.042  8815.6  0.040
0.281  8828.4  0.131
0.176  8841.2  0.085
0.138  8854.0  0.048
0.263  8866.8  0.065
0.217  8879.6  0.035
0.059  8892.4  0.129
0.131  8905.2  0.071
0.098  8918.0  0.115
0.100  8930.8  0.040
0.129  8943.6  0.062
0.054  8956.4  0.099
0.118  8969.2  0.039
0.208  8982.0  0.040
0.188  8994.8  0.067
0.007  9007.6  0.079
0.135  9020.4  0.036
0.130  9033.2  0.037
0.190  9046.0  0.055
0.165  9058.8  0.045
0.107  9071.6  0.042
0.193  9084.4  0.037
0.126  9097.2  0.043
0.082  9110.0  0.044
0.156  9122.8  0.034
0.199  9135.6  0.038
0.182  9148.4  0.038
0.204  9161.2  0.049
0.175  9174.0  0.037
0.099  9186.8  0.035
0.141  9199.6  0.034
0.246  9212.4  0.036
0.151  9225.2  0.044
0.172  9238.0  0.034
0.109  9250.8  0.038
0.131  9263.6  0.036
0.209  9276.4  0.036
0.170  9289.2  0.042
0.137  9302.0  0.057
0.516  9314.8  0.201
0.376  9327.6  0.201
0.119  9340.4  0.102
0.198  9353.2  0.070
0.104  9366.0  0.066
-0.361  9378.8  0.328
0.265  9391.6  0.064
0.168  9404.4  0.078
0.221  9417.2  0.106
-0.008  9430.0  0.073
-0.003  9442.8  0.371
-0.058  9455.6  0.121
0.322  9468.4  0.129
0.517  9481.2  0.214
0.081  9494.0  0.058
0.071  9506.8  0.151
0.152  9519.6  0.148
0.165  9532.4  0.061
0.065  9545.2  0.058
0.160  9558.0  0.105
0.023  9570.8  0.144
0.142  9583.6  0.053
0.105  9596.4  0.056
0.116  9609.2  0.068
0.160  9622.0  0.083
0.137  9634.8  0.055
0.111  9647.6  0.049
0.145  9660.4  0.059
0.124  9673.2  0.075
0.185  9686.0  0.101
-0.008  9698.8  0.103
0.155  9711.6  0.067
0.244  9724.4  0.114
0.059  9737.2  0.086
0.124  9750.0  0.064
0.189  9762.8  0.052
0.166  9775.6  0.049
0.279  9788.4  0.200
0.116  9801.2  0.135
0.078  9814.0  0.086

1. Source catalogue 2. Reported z 0.647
